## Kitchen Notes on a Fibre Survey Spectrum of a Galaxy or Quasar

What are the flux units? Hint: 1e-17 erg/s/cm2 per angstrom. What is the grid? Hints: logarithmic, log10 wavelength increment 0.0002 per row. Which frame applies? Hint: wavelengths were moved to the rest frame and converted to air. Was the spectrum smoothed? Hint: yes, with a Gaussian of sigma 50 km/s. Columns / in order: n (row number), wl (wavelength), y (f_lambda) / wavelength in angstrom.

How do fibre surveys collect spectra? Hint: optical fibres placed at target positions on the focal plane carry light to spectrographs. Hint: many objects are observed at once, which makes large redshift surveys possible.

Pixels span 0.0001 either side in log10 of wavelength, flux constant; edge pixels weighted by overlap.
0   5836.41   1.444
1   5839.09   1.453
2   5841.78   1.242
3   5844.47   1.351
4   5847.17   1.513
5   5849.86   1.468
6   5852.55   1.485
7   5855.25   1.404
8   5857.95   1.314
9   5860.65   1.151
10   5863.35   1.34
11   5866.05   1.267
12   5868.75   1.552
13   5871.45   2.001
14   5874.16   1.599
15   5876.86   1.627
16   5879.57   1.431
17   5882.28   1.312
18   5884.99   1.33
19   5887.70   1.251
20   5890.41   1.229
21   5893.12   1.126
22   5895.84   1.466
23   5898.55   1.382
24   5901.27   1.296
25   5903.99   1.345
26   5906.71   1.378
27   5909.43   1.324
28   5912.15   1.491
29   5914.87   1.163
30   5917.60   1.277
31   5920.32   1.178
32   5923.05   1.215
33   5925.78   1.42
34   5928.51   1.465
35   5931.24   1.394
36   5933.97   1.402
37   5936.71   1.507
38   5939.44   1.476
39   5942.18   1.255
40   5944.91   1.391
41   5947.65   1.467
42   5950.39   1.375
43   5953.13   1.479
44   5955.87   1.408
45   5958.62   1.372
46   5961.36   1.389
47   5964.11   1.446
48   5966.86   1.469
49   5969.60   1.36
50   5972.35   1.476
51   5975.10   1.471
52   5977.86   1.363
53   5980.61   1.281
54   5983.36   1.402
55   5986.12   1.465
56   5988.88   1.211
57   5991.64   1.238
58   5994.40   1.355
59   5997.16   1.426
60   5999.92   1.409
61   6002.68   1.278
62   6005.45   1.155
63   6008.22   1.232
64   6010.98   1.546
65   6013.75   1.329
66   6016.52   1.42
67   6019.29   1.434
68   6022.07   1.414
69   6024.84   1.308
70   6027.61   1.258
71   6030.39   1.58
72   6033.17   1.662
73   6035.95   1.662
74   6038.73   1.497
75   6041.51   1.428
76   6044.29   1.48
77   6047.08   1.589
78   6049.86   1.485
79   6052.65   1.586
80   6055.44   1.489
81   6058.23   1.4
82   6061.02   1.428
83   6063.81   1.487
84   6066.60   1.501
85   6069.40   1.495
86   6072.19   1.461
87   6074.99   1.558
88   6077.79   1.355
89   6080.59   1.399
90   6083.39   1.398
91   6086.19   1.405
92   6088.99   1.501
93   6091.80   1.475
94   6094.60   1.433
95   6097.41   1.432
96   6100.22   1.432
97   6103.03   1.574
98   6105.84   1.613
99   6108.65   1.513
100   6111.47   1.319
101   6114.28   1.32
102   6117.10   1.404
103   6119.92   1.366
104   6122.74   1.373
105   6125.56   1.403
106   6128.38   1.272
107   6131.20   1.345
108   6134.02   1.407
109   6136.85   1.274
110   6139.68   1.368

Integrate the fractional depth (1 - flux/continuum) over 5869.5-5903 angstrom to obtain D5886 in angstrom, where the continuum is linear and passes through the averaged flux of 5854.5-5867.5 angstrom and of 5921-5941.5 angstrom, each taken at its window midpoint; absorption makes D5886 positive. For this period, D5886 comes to -2.4 angstrom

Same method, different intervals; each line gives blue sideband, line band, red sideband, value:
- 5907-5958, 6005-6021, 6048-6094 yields 0.7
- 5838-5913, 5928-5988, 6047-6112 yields 0.6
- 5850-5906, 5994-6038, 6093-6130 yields 0.1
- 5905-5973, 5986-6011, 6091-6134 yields 1.5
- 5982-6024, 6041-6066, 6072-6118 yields -1.5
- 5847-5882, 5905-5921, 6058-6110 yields 1.7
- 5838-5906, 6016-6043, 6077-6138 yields -1.2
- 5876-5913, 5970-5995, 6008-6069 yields 1.1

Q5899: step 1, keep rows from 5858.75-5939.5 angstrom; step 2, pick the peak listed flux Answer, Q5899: 2.001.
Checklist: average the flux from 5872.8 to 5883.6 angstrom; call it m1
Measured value 1.49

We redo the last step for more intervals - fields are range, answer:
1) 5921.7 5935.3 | 1.38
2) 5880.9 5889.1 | 1.3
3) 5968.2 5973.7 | 1.42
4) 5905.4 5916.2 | 1.34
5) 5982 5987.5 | 1.43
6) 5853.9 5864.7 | 1.3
